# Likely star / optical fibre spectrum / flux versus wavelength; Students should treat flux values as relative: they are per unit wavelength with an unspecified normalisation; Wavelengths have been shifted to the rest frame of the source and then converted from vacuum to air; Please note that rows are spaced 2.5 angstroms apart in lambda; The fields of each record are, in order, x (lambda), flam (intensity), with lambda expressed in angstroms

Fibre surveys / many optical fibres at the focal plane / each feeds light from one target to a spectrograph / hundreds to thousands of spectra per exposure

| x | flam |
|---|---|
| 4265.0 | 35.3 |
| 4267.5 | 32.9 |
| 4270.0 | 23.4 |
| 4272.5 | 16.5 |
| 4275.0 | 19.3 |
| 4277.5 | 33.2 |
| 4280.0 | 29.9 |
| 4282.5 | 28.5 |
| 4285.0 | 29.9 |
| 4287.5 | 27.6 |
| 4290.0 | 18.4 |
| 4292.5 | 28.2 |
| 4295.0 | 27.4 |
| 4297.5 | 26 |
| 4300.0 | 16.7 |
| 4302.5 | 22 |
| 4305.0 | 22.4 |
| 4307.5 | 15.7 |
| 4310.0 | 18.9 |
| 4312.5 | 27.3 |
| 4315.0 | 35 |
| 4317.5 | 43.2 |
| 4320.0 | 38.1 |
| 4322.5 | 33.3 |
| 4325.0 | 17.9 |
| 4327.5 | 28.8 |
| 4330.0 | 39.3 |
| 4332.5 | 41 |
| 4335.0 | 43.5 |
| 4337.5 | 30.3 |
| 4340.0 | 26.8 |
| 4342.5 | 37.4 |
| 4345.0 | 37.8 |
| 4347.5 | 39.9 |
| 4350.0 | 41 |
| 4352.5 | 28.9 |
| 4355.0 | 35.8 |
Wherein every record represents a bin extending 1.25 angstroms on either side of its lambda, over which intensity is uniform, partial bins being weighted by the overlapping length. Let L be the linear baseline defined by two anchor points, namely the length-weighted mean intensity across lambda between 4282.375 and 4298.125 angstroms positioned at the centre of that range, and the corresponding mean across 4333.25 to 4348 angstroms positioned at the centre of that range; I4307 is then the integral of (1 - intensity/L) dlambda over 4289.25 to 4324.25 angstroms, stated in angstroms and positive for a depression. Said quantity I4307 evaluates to 3.7 angstroms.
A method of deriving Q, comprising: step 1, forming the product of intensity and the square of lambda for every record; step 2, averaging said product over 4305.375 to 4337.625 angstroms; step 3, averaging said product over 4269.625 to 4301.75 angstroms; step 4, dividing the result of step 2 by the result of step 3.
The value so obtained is 1.28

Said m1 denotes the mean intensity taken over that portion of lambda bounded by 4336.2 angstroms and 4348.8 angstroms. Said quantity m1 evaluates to 34.5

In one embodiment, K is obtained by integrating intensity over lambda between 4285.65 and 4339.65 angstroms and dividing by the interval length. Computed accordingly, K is 28.6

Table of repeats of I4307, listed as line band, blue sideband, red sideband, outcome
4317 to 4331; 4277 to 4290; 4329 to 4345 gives 0.7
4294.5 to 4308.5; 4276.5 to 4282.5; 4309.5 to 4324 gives 4.6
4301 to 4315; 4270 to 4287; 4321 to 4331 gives 3.0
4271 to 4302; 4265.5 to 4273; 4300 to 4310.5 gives -3.0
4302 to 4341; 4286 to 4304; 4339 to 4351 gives 0.5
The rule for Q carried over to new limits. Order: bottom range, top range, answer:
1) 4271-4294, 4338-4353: 1.42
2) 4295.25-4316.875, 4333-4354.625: 1.53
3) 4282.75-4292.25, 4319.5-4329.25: 1.15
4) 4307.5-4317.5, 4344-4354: 1.35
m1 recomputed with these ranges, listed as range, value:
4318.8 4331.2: 31.4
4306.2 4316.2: 24.2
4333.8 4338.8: 36.7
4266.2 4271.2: 28.3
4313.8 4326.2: 33.6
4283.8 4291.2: 25.3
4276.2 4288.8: 29.7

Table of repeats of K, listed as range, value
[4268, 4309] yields 24.2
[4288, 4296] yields 24.9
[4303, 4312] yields 19.9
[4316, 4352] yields 35.4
